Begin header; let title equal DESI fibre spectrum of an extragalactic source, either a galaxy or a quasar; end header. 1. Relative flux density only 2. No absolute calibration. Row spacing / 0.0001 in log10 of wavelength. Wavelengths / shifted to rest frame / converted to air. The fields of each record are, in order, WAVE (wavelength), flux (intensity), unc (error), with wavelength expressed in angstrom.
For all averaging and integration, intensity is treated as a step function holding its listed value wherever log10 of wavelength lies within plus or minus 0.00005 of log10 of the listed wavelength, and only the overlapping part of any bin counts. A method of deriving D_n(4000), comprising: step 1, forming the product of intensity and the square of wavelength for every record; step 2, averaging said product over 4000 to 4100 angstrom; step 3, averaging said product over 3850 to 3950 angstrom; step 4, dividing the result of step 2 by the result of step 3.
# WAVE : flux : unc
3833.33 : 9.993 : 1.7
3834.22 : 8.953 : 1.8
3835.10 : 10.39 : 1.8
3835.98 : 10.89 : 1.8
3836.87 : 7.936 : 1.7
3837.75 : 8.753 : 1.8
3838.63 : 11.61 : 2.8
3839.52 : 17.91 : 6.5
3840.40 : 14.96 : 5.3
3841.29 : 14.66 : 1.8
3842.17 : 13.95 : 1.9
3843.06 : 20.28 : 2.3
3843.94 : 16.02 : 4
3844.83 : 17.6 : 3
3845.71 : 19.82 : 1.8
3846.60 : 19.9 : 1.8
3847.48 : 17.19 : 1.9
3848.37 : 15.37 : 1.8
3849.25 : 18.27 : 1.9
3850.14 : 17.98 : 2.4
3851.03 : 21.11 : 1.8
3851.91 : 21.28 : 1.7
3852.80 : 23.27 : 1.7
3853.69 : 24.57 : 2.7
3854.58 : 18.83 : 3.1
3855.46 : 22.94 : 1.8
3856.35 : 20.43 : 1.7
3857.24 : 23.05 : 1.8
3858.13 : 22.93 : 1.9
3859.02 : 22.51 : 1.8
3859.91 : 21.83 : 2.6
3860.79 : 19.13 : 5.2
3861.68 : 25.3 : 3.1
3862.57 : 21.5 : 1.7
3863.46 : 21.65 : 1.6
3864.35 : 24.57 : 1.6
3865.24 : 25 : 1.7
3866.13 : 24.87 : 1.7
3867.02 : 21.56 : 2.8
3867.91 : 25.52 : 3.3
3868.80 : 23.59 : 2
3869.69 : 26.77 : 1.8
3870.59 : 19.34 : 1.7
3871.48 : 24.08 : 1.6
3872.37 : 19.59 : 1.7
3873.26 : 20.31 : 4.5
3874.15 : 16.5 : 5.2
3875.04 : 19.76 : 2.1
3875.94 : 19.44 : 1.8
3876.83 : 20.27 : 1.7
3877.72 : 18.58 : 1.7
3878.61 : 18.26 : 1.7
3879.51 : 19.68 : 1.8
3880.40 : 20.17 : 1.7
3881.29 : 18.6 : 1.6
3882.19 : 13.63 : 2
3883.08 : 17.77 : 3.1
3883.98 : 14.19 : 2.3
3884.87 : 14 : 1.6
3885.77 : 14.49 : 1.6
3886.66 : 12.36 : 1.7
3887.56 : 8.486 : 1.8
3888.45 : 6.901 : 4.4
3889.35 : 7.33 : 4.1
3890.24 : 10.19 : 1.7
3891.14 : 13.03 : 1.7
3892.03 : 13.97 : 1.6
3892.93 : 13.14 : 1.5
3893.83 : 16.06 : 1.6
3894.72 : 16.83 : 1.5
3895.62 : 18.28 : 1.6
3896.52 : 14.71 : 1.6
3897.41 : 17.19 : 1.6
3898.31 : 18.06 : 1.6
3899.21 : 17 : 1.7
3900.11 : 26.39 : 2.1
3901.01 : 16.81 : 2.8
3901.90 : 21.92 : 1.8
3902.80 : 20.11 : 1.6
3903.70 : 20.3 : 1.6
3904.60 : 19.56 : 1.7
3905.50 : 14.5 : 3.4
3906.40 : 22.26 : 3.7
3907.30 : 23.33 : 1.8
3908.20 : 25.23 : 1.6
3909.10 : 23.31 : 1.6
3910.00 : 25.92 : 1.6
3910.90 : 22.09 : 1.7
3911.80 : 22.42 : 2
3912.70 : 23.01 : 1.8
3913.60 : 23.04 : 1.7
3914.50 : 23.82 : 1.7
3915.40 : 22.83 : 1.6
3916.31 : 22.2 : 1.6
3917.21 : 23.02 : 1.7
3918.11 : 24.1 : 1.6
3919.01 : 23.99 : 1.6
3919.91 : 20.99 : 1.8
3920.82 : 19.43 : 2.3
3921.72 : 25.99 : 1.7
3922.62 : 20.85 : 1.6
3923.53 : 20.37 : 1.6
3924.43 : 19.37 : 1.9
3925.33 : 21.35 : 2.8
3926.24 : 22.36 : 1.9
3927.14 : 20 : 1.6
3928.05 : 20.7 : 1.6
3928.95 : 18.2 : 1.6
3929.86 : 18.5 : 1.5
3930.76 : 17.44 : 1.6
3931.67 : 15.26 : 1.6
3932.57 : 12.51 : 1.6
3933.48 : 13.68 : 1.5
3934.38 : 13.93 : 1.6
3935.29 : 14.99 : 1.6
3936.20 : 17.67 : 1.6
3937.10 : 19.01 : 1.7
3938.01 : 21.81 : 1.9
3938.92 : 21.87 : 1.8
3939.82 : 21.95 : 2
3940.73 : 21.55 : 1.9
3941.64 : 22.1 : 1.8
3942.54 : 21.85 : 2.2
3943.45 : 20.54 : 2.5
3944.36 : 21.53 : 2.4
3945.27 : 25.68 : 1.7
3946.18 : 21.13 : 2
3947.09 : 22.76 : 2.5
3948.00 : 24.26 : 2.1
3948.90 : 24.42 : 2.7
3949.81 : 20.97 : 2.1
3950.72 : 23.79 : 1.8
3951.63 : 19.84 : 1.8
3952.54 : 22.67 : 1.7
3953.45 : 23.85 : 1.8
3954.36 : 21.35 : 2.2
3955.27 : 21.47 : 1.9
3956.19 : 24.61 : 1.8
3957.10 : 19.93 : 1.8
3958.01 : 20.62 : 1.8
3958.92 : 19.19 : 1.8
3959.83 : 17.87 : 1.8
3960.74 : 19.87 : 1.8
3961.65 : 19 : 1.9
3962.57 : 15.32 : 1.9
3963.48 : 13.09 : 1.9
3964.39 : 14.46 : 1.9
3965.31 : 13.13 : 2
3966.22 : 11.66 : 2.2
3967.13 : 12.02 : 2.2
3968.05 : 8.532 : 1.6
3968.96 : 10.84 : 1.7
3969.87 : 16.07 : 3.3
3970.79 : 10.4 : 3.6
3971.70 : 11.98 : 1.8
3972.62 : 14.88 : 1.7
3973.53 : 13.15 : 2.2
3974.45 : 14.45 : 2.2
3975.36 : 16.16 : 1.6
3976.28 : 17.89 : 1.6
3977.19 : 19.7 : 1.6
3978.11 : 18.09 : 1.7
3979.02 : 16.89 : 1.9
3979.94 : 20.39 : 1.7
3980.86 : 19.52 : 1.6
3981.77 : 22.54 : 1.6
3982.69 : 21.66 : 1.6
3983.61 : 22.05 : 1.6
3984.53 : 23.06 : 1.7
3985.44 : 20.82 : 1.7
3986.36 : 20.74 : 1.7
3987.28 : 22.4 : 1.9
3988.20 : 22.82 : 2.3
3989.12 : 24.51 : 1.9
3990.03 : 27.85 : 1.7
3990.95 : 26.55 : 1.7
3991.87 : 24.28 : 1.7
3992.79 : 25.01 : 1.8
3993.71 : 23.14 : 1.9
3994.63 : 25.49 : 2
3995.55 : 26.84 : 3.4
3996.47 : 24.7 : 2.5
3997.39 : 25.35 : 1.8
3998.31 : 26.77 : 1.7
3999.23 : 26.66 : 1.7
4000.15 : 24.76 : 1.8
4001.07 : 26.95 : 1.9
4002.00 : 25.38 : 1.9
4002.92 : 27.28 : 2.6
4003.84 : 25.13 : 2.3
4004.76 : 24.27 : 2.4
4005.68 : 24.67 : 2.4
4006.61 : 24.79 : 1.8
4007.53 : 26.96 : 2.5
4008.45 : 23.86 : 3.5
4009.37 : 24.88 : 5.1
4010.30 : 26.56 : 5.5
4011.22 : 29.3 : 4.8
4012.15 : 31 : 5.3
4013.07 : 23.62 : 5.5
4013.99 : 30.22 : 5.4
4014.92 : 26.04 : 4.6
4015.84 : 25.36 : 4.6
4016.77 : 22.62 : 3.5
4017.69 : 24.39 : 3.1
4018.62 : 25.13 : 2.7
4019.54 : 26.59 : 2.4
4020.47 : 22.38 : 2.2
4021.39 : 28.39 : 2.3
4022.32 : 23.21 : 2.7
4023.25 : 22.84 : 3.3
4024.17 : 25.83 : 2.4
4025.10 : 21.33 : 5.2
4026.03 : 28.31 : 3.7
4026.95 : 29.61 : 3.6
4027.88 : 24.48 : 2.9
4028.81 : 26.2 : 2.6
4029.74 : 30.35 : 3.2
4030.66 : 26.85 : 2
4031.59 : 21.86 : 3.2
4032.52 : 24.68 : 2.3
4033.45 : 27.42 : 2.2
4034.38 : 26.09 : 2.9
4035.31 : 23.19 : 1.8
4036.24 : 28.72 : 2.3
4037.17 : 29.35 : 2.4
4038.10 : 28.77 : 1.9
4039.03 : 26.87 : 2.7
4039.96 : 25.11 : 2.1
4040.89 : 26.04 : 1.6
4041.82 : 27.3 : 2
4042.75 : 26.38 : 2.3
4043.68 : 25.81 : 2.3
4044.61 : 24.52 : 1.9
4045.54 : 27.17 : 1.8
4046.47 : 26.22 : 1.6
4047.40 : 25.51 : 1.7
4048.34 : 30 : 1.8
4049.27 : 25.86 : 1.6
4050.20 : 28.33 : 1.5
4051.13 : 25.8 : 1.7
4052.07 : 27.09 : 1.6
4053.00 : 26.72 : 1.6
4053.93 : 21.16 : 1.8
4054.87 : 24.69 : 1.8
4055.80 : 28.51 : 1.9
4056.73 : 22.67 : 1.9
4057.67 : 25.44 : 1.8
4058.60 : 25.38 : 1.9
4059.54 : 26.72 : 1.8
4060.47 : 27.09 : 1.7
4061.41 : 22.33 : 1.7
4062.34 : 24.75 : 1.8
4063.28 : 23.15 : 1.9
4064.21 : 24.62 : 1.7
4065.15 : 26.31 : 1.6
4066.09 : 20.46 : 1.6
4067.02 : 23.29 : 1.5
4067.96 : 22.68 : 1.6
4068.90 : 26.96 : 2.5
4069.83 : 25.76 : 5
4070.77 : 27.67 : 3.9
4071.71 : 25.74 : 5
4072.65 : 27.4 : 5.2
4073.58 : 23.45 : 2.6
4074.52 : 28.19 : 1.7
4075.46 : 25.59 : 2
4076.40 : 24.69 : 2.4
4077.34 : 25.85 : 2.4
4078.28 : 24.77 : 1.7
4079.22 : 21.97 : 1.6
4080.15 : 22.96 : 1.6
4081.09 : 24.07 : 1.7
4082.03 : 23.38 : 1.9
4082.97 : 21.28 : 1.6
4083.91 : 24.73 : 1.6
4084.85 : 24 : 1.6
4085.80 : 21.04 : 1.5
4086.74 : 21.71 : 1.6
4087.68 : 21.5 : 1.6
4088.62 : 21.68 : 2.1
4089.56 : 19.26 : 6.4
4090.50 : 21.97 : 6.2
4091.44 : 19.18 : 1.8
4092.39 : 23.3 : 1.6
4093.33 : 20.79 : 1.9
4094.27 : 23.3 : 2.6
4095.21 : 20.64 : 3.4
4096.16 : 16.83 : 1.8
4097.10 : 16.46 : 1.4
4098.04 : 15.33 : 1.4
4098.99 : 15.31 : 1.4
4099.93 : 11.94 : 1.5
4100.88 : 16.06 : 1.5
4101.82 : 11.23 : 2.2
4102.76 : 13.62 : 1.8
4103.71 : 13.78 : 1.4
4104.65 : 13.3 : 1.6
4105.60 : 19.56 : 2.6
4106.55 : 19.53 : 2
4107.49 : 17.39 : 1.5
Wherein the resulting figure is 1.34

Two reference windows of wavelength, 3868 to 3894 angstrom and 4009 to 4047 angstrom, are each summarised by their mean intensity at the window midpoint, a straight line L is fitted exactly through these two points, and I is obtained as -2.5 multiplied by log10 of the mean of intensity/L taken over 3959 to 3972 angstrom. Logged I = 0.49 mag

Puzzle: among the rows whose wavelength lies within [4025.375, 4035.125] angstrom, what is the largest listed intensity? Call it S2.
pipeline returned 30.35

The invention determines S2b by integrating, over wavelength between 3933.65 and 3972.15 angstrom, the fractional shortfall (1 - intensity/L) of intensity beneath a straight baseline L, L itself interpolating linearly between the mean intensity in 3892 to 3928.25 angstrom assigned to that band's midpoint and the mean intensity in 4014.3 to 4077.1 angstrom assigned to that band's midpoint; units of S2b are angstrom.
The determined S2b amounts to 6.0 angstrom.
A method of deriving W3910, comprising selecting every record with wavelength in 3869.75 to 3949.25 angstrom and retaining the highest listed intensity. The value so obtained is 26.39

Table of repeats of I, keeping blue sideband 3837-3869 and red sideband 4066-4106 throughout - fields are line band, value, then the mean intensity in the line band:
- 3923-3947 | 0.05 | 19.5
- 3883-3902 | 0.33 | 14.8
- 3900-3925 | -0.09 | 22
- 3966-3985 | 0.25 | 16.4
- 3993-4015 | -0.25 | 26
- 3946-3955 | -0.11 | 22.5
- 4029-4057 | -0.25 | 26.3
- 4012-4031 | -0.23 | 25.9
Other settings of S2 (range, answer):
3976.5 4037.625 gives 31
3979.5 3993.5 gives 27.85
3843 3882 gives 26.77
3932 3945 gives 22.1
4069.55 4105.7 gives 28.19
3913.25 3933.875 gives 25.99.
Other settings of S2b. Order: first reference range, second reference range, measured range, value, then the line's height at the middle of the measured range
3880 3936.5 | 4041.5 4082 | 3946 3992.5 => 4.5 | 21.2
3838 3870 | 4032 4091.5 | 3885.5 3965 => 9.3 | 22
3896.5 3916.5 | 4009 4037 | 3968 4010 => 5.0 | 24.6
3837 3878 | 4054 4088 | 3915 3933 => 0.8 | 21.4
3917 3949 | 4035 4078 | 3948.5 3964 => 0.7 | 21.4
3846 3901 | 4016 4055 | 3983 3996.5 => 0.0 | 23.9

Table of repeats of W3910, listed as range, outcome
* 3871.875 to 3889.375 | 20.31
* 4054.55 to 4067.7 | 28.51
